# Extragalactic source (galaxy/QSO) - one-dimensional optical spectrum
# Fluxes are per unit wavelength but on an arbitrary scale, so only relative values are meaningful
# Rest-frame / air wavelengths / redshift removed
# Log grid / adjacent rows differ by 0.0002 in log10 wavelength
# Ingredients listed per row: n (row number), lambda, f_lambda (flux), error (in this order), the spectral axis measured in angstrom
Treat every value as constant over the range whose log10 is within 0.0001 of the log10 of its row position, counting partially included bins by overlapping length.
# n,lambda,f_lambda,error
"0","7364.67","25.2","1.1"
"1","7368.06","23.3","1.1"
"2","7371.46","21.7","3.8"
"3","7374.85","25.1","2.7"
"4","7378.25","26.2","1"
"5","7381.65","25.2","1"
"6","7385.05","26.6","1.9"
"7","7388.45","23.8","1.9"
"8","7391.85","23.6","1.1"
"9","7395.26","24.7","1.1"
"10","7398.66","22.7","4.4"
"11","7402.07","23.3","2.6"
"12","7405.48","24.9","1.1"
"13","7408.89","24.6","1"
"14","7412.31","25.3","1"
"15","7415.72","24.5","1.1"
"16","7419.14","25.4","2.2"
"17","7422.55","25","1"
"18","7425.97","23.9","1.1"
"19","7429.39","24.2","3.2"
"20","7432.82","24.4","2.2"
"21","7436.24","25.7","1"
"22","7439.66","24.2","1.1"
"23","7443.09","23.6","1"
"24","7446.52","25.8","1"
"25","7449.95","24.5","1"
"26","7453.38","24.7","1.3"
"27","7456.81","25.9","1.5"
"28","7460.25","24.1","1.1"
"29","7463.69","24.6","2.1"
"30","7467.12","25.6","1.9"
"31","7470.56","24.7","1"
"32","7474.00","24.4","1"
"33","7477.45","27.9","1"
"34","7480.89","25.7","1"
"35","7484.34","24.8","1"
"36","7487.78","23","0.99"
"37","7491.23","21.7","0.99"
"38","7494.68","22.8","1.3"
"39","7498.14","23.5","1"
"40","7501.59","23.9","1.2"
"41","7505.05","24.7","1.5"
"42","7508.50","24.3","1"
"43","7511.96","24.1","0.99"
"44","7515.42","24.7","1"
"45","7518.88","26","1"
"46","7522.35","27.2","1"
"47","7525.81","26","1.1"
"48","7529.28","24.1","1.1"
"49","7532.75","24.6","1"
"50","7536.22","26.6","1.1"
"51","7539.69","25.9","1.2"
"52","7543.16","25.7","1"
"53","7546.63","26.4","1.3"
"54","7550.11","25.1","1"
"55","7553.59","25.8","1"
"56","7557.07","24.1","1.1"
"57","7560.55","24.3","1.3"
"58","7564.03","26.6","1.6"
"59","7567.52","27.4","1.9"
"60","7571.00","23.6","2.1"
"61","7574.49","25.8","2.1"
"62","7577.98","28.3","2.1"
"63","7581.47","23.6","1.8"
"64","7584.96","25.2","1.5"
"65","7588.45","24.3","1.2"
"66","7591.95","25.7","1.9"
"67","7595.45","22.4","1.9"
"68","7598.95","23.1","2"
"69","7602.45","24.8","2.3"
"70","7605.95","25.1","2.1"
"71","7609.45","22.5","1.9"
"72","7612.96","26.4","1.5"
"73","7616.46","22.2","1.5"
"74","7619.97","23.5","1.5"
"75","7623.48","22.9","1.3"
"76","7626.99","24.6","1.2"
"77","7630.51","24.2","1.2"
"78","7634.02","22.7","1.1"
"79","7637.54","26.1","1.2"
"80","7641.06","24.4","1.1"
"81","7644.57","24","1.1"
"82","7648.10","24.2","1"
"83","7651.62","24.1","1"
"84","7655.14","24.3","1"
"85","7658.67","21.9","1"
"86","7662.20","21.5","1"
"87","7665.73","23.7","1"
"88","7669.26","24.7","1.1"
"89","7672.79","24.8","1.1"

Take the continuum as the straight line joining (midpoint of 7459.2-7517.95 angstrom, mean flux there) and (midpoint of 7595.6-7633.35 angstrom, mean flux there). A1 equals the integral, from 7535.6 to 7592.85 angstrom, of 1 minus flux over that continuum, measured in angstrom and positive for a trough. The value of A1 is -3.5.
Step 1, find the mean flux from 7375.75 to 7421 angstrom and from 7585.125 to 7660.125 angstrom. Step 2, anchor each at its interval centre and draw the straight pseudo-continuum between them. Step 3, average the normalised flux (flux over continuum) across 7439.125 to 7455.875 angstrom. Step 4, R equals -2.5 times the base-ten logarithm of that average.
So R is 0.00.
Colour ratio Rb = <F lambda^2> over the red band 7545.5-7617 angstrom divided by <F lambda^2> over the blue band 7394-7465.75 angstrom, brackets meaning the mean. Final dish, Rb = 1.06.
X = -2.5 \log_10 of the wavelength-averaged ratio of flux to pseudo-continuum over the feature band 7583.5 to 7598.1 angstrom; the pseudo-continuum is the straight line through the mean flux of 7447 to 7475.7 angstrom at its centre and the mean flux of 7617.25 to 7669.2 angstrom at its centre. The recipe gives -0.01 mag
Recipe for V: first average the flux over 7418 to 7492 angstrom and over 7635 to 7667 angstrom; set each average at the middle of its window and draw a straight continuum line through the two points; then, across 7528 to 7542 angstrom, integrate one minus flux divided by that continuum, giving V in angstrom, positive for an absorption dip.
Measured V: -0.6 angstrom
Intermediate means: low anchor 24.8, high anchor 23.8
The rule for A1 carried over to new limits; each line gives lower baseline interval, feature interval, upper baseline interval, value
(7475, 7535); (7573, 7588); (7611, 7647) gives -0.79 angstrom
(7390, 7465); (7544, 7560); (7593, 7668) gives -0.82 angstrom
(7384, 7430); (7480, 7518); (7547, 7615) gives 1.21 angstrom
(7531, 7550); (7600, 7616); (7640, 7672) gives 0.08 angstrom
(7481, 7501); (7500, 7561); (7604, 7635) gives -4.36 angstrom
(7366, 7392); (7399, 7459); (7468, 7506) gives -0.60 angstrom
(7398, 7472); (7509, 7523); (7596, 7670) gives -0.55 angstrom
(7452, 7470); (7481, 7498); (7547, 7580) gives 1.22 angstrom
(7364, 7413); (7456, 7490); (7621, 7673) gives -1.12 angstrom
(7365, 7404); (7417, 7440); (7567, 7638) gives -0.41 angstrom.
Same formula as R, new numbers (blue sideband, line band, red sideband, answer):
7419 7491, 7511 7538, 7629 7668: -0.05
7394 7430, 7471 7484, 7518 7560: -0.03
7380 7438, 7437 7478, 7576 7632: -0.02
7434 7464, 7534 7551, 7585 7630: -0.07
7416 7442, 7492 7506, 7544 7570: 0.07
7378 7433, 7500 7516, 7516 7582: 0.04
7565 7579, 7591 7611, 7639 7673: 0.06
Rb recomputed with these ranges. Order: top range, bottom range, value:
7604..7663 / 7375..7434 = 1.03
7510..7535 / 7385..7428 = 1.07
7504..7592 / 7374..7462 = 1.07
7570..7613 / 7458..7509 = 1.04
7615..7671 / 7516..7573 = 0.95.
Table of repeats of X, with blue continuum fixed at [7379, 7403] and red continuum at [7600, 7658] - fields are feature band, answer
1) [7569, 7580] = -0.08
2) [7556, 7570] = -0.06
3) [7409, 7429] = -0.02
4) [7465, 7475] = -0.03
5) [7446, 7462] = -0.03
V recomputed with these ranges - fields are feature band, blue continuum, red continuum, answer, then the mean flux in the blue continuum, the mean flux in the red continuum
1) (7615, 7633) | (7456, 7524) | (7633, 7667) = 0.30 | 24.7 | 23.7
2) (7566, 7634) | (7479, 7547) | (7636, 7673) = -0.55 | 24.8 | 23.9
